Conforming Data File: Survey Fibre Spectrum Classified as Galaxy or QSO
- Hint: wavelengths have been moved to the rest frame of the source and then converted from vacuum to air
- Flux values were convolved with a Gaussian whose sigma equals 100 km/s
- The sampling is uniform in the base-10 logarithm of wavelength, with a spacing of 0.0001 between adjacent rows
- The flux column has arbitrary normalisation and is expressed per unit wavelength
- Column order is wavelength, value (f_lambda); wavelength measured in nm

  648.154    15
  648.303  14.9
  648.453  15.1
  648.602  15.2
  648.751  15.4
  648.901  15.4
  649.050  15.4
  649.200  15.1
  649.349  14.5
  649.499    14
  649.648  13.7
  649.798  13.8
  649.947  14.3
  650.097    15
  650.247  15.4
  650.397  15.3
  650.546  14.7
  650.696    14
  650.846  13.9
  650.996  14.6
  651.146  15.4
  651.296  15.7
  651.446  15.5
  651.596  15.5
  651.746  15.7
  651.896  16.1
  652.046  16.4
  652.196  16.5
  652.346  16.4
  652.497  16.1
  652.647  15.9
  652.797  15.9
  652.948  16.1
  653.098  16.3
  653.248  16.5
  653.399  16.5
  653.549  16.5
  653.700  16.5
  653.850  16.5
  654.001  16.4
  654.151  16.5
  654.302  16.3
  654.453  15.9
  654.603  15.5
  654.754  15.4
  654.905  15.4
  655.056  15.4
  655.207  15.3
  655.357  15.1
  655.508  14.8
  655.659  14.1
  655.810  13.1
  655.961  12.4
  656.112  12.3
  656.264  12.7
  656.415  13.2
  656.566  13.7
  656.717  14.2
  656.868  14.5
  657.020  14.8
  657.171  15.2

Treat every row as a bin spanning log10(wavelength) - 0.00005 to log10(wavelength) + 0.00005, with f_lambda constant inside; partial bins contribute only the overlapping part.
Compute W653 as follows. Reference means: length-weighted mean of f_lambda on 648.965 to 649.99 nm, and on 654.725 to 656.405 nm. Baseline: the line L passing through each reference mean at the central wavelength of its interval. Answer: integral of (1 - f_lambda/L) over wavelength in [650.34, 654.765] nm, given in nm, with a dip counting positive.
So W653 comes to -0.49 nm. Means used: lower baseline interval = 14.4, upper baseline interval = 14.1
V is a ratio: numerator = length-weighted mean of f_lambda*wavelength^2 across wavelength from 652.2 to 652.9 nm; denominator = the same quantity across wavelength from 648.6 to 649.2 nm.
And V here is 1.06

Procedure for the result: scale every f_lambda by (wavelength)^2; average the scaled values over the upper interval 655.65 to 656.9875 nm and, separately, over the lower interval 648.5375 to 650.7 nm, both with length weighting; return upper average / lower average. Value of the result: 0.92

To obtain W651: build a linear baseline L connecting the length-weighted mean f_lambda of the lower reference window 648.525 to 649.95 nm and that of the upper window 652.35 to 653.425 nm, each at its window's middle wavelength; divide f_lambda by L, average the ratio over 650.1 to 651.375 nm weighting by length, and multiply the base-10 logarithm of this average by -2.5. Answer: 0.03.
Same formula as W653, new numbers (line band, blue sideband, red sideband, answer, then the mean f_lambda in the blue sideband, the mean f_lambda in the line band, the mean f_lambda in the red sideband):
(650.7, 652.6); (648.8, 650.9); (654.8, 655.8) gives -0.113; 14.6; 15.6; 14.9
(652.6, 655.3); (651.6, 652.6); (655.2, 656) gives -0.173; 16.1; 16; 14.1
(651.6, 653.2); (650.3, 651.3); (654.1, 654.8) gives -0.090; 14.7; 16.1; 15.9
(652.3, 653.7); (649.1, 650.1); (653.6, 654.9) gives -0.057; 14.3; 16.2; 16.1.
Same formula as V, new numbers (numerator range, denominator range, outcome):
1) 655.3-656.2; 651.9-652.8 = 0.85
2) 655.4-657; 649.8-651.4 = 0.93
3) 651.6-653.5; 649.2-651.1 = 1.13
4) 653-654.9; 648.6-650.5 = 1.11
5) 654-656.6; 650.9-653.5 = 0.92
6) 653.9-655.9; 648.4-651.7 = 1.05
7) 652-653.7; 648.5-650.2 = 1.12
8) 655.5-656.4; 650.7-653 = 0.85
